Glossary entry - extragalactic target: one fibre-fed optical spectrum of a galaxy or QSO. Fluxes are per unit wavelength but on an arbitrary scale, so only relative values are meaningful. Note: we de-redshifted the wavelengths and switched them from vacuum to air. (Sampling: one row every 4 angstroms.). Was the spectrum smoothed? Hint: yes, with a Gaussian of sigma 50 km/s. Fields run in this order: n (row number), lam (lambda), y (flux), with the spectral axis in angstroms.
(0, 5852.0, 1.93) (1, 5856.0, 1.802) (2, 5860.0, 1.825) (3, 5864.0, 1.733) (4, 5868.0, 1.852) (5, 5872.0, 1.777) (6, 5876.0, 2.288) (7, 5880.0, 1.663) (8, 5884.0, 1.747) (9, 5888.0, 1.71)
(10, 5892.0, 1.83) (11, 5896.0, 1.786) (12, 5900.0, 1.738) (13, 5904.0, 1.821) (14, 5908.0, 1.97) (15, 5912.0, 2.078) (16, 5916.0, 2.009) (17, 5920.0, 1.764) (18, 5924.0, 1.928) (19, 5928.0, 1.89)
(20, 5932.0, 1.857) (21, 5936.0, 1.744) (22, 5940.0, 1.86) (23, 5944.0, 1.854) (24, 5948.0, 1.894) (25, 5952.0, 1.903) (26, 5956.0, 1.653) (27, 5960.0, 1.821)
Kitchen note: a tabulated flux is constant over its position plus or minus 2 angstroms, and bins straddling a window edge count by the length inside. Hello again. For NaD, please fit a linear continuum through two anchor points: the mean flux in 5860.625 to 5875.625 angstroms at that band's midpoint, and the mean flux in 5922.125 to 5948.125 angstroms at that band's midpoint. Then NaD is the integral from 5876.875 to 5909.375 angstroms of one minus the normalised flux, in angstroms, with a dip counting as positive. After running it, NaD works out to 0.93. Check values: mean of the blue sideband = 1.85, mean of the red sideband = 1.86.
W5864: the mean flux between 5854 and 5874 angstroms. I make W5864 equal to 1.8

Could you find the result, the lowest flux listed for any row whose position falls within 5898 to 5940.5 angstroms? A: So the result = 1.738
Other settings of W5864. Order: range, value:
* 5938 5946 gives 1.86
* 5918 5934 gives 1.86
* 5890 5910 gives 1.83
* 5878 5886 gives 1.71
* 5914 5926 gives 1.9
